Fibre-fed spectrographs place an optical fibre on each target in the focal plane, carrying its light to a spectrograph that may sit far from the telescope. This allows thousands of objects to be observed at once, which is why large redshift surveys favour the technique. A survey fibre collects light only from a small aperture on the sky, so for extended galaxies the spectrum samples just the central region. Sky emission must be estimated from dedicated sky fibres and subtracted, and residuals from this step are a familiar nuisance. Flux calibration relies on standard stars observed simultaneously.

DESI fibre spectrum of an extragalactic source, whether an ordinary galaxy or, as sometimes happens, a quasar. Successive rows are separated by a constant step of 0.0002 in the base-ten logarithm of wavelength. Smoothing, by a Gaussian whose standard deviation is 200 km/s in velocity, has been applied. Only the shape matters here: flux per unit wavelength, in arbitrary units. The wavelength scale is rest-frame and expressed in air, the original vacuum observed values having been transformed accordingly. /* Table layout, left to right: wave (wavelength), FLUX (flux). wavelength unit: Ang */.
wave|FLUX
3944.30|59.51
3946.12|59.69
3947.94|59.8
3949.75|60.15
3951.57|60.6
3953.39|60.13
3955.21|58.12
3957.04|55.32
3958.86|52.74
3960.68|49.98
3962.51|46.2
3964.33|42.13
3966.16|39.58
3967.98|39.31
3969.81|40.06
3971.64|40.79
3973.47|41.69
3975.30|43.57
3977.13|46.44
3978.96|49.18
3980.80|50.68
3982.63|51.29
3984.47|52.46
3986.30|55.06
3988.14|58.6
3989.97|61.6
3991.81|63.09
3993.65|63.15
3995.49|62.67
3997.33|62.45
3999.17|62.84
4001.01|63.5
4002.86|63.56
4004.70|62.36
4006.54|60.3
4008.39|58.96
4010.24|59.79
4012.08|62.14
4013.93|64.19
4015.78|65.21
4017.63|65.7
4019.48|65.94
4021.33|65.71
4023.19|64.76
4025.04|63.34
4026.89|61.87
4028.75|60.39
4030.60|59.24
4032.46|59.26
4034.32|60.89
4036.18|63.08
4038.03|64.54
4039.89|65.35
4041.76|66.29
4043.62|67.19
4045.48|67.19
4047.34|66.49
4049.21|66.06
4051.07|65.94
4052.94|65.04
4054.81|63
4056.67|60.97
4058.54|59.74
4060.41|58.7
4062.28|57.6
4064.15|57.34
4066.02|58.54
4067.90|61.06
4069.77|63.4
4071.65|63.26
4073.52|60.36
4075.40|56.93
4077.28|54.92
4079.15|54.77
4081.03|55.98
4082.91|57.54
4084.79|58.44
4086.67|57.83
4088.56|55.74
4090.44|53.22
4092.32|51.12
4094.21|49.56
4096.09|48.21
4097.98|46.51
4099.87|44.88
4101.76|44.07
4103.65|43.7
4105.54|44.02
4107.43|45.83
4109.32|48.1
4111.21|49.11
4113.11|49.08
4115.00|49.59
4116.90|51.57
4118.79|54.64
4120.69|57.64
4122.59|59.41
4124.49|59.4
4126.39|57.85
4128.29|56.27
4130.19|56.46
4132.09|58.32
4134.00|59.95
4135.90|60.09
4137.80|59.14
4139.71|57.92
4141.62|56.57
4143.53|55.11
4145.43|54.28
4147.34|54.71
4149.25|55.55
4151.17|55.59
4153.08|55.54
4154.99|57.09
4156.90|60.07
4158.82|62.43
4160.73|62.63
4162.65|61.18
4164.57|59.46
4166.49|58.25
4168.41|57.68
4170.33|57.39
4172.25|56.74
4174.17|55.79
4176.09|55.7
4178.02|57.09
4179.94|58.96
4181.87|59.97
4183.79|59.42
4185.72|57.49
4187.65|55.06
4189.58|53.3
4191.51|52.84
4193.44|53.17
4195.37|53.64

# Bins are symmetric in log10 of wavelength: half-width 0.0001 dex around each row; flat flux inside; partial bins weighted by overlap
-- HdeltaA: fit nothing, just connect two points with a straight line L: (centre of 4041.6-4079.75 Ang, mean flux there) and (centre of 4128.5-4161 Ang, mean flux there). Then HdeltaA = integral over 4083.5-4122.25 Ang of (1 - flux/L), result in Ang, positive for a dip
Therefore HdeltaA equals 6.0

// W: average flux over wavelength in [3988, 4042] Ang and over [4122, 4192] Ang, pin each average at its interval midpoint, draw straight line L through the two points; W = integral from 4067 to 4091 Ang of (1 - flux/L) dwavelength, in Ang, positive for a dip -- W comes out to 0.9 Ang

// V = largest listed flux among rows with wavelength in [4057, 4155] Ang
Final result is 63.4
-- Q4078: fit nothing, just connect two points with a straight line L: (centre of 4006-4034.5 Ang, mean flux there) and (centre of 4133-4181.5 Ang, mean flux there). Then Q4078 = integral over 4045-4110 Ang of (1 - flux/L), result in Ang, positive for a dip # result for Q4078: 4.8 Ang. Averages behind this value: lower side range 62.4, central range 56.1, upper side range 57.8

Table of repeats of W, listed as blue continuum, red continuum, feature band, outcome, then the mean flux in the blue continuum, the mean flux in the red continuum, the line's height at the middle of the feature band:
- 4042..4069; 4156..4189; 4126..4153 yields 1.2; 62.6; 58.5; 59.6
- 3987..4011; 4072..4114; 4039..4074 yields -4.6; 61.7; 51.5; 55.5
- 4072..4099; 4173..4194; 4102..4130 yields 1.7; 54.5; 56.3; 55.1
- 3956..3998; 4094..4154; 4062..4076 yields -2.1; 50.7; 53.1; 52.2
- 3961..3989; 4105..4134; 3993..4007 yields -4.4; 46.5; 53.5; 47.7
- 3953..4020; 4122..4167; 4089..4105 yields 2.6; 55.1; 58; 57.1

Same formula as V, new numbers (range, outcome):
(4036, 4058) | 67.19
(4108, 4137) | 60.09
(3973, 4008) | 63.56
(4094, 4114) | 49.56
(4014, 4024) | 65.94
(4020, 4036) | 65.71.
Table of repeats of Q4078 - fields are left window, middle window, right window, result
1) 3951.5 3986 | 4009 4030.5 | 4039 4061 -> -1.83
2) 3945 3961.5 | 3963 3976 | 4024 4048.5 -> 3.88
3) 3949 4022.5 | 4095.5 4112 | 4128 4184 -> 3.24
